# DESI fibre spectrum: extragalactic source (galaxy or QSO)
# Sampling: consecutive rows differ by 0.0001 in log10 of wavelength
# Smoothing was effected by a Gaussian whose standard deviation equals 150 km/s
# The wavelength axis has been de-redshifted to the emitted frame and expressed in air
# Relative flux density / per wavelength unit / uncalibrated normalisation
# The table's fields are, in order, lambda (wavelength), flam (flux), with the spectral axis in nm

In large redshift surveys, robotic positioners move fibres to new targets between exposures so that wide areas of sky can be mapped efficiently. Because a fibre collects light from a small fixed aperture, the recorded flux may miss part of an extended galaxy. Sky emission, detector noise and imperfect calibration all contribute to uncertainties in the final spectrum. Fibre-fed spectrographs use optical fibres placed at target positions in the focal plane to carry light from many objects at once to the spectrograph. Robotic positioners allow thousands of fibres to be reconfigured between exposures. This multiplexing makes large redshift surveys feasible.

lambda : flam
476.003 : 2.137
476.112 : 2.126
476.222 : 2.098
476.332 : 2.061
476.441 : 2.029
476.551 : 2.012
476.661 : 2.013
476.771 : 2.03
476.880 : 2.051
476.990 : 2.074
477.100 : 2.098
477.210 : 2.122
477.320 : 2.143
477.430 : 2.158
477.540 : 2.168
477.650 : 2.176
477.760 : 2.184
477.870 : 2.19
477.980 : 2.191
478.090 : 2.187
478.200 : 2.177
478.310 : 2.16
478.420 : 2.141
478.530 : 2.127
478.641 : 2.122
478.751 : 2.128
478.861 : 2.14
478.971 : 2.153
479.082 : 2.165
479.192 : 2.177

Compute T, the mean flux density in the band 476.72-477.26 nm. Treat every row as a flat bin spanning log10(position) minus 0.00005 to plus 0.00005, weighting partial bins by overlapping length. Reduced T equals 2.08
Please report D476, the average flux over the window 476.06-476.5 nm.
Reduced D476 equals 2.08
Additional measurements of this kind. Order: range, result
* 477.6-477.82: 2.18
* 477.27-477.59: 2.16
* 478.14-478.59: 2.15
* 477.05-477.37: 2.12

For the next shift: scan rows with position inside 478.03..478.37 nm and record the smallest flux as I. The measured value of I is 2.16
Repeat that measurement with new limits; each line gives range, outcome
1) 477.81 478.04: 2.19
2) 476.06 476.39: 2.061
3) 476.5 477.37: 2.012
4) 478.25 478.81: 2.122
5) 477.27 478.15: 2.143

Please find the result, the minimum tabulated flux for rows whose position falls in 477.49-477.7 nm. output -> 2.168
